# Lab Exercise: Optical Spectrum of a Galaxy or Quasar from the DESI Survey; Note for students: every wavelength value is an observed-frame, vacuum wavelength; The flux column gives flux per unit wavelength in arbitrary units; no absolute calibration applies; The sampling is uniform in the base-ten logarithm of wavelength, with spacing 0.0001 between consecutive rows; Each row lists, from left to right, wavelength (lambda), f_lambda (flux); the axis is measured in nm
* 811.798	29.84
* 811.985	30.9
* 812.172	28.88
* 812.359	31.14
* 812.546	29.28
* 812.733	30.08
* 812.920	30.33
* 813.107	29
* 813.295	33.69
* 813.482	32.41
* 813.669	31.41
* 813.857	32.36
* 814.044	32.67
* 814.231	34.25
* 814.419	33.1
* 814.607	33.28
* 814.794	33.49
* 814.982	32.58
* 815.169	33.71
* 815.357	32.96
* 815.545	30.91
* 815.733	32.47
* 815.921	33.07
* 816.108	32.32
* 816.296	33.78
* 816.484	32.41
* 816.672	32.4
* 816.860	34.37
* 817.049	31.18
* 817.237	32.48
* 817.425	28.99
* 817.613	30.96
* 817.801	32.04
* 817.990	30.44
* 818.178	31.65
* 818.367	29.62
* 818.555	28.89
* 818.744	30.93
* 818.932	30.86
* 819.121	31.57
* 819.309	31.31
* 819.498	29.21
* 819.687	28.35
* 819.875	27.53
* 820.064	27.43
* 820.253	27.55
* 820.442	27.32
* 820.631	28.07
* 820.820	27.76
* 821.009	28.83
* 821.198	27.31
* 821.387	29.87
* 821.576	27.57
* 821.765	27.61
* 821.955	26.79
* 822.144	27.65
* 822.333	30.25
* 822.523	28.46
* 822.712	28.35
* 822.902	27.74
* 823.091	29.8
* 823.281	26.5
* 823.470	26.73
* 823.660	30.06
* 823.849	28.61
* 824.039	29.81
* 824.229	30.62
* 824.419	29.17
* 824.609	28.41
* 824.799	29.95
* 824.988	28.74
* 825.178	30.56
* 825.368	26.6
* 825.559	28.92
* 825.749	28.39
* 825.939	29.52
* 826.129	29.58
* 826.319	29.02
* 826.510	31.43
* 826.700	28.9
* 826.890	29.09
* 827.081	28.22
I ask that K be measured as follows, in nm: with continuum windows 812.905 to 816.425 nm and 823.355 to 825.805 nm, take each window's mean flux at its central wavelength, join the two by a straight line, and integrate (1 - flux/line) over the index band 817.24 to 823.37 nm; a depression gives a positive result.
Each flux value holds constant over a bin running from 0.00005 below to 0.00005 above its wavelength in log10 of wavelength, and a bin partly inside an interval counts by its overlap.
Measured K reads 0.30 nm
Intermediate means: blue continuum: 32.6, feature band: 29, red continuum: 29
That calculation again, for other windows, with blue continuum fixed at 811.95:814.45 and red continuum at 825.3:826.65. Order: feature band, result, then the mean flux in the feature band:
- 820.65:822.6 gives 0.11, 28.2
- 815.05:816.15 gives -0.06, 32.6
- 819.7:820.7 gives 0.08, 27.6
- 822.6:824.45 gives 0.05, 28.7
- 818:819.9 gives 0.02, 30.1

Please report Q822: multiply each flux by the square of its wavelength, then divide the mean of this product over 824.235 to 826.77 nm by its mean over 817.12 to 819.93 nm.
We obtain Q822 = 0.98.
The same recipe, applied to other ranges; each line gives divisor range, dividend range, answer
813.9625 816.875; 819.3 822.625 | 0.87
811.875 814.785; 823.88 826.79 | 0.96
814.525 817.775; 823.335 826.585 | 0.92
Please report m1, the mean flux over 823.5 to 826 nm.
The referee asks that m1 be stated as 29.1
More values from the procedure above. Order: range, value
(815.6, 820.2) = 31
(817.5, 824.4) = 29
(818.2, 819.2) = 30.4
